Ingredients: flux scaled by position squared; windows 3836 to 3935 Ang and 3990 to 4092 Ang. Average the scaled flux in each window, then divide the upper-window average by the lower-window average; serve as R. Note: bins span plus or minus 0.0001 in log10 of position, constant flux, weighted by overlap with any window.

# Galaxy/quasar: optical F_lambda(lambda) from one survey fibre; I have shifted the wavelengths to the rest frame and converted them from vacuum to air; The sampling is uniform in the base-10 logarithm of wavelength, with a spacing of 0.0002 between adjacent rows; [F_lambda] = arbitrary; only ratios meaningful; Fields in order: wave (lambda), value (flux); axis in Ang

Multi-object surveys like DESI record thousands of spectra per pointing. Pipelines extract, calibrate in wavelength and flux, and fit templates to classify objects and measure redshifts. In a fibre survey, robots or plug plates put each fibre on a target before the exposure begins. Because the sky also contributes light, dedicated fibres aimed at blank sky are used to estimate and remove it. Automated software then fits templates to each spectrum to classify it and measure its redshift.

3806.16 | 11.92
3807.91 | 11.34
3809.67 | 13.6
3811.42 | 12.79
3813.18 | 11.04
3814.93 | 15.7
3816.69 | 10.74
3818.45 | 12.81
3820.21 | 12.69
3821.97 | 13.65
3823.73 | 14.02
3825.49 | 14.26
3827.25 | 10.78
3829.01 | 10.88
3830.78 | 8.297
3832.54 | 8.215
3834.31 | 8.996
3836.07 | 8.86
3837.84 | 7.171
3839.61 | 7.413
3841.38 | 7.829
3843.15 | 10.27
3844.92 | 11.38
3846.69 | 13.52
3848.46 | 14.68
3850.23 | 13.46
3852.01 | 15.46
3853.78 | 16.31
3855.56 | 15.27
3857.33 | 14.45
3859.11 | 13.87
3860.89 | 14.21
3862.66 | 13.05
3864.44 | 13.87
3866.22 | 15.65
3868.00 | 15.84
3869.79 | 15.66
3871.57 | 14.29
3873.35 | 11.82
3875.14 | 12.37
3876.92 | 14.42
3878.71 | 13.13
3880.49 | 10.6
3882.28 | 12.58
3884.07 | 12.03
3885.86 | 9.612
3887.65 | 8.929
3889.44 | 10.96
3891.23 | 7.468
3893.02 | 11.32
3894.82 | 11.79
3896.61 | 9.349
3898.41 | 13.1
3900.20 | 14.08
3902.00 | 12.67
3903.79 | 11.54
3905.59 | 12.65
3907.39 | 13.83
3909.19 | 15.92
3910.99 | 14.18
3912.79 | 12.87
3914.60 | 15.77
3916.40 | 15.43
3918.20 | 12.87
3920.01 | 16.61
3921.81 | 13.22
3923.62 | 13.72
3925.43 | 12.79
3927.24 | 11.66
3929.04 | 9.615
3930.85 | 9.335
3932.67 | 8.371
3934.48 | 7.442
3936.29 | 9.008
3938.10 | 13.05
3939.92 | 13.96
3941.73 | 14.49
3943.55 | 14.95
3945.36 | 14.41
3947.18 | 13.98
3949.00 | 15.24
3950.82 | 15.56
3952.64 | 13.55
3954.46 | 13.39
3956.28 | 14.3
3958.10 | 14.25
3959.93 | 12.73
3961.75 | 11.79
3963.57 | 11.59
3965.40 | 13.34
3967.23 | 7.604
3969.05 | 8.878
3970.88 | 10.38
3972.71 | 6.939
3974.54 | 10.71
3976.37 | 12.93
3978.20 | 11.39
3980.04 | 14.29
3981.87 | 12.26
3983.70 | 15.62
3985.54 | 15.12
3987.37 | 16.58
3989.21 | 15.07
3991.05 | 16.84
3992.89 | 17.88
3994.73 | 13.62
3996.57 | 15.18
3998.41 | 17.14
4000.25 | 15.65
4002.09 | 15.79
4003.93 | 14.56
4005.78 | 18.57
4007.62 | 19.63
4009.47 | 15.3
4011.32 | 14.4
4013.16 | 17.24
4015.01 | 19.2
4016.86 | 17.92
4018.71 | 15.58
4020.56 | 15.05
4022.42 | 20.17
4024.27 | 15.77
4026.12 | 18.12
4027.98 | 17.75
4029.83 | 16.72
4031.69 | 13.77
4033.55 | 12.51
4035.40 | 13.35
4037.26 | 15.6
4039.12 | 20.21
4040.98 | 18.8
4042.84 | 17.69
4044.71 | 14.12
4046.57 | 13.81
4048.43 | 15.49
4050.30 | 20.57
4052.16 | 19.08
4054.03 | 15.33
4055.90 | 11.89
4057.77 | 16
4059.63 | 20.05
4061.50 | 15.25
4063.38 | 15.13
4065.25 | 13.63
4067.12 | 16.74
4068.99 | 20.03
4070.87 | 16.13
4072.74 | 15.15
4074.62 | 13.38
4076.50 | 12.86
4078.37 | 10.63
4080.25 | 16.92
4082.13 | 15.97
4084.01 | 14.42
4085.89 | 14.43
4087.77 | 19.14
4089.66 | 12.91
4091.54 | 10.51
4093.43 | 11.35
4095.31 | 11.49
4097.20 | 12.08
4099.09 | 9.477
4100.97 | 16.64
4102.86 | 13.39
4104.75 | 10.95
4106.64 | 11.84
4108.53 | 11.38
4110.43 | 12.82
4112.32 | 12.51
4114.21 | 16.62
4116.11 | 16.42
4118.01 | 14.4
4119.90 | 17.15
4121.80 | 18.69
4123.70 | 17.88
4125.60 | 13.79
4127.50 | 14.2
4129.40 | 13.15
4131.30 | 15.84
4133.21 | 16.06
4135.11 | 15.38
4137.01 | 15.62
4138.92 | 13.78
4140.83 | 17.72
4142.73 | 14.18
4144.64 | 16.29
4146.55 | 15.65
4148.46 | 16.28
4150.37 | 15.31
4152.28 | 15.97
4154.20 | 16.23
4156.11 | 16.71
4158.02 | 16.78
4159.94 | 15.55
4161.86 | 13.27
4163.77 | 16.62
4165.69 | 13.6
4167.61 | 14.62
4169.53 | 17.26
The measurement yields 1.4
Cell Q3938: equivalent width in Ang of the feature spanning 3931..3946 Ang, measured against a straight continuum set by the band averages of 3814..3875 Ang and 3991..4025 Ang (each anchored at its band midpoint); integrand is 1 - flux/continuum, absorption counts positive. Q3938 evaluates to 3.12 Ang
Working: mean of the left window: 12.5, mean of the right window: 16.6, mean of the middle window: 11.8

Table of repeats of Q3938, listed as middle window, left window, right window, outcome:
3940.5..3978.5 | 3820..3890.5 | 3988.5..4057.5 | 5.78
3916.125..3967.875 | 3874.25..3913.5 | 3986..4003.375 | 4.45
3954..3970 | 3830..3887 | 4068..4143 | 1.53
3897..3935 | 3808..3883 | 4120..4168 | 1.38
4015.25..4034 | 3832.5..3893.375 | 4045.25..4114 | -3.60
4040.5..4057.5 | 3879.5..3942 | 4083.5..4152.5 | -3.19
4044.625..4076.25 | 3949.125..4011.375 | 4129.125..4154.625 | -2.63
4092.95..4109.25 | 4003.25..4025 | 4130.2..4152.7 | 4.03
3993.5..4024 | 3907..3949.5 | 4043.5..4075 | -3.45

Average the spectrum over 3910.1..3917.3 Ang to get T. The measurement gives 14.6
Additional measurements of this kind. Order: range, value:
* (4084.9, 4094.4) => 13.7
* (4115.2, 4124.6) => 16.9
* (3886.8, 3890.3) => 9.95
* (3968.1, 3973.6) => 8.74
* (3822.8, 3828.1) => 13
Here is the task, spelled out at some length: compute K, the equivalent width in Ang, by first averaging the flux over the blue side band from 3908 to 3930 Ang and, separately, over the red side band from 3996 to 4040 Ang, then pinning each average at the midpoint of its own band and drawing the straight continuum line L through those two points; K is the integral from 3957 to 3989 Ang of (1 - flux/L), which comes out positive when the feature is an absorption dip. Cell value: 6.33 Ang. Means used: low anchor 13.7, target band 12.2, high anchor 16.5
